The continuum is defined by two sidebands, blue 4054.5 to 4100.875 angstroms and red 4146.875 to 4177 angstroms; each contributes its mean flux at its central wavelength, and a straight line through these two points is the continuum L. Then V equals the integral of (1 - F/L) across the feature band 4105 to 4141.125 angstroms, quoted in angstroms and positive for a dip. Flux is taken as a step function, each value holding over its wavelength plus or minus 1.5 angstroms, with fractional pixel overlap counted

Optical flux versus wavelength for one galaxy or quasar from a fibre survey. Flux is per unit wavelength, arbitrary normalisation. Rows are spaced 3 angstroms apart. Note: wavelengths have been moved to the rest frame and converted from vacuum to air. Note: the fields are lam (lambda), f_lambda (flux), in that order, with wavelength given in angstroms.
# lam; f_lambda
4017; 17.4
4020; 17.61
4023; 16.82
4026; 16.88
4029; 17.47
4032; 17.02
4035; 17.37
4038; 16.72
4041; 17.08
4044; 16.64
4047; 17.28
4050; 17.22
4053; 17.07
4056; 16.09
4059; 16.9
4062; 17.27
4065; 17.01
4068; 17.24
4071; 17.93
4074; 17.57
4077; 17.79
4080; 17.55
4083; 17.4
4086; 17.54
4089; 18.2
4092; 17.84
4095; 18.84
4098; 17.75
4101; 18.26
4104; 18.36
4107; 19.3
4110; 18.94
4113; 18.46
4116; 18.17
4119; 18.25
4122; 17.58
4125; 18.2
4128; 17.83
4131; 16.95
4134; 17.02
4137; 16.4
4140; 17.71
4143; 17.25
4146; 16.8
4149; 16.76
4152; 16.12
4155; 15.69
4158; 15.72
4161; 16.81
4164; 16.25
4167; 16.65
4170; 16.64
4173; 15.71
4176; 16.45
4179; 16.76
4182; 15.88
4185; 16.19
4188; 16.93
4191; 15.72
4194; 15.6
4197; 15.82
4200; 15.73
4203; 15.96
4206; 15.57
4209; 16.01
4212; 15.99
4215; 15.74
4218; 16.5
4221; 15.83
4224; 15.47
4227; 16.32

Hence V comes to -2.2 angstroms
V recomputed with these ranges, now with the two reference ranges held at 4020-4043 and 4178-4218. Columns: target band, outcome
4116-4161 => -1.8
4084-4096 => -1.0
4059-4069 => -0.2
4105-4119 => -1.8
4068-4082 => -0.7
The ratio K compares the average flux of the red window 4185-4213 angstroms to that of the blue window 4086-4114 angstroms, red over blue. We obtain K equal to 0.87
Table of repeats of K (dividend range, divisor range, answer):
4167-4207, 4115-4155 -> 0.93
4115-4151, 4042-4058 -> 1.03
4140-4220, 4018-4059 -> 0.95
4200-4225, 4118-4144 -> 0.91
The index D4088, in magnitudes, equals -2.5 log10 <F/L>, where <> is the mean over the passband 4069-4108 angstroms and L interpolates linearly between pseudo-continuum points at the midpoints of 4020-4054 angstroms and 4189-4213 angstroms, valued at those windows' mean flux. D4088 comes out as -0.083 mag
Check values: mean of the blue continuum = 17.1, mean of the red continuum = 15.8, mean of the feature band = 18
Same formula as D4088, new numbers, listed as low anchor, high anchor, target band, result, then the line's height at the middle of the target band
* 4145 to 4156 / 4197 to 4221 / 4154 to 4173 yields -0.001 mag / 16.3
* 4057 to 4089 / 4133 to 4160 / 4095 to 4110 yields -0.086 mag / 17.1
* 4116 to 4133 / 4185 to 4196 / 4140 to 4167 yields 0.034 mag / 17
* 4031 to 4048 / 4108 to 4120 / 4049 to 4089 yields 0.018 mag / 17.6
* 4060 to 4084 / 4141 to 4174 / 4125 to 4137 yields -0.033 mag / 16.7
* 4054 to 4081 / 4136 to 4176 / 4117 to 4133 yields -0.062 mag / 16.8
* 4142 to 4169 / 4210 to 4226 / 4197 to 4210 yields 0.016 mag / 16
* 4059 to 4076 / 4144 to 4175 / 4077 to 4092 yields -0.033 mag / 17.2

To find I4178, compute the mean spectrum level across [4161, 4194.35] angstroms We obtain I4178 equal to 16.3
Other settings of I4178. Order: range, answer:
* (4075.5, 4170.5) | 17.5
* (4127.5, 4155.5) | 16.9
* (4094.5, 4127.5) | 18.3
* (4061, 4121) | 18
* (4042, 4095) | 17.4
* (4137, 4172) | 16.6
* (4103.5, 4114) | 18.8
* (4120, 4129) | 17.9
